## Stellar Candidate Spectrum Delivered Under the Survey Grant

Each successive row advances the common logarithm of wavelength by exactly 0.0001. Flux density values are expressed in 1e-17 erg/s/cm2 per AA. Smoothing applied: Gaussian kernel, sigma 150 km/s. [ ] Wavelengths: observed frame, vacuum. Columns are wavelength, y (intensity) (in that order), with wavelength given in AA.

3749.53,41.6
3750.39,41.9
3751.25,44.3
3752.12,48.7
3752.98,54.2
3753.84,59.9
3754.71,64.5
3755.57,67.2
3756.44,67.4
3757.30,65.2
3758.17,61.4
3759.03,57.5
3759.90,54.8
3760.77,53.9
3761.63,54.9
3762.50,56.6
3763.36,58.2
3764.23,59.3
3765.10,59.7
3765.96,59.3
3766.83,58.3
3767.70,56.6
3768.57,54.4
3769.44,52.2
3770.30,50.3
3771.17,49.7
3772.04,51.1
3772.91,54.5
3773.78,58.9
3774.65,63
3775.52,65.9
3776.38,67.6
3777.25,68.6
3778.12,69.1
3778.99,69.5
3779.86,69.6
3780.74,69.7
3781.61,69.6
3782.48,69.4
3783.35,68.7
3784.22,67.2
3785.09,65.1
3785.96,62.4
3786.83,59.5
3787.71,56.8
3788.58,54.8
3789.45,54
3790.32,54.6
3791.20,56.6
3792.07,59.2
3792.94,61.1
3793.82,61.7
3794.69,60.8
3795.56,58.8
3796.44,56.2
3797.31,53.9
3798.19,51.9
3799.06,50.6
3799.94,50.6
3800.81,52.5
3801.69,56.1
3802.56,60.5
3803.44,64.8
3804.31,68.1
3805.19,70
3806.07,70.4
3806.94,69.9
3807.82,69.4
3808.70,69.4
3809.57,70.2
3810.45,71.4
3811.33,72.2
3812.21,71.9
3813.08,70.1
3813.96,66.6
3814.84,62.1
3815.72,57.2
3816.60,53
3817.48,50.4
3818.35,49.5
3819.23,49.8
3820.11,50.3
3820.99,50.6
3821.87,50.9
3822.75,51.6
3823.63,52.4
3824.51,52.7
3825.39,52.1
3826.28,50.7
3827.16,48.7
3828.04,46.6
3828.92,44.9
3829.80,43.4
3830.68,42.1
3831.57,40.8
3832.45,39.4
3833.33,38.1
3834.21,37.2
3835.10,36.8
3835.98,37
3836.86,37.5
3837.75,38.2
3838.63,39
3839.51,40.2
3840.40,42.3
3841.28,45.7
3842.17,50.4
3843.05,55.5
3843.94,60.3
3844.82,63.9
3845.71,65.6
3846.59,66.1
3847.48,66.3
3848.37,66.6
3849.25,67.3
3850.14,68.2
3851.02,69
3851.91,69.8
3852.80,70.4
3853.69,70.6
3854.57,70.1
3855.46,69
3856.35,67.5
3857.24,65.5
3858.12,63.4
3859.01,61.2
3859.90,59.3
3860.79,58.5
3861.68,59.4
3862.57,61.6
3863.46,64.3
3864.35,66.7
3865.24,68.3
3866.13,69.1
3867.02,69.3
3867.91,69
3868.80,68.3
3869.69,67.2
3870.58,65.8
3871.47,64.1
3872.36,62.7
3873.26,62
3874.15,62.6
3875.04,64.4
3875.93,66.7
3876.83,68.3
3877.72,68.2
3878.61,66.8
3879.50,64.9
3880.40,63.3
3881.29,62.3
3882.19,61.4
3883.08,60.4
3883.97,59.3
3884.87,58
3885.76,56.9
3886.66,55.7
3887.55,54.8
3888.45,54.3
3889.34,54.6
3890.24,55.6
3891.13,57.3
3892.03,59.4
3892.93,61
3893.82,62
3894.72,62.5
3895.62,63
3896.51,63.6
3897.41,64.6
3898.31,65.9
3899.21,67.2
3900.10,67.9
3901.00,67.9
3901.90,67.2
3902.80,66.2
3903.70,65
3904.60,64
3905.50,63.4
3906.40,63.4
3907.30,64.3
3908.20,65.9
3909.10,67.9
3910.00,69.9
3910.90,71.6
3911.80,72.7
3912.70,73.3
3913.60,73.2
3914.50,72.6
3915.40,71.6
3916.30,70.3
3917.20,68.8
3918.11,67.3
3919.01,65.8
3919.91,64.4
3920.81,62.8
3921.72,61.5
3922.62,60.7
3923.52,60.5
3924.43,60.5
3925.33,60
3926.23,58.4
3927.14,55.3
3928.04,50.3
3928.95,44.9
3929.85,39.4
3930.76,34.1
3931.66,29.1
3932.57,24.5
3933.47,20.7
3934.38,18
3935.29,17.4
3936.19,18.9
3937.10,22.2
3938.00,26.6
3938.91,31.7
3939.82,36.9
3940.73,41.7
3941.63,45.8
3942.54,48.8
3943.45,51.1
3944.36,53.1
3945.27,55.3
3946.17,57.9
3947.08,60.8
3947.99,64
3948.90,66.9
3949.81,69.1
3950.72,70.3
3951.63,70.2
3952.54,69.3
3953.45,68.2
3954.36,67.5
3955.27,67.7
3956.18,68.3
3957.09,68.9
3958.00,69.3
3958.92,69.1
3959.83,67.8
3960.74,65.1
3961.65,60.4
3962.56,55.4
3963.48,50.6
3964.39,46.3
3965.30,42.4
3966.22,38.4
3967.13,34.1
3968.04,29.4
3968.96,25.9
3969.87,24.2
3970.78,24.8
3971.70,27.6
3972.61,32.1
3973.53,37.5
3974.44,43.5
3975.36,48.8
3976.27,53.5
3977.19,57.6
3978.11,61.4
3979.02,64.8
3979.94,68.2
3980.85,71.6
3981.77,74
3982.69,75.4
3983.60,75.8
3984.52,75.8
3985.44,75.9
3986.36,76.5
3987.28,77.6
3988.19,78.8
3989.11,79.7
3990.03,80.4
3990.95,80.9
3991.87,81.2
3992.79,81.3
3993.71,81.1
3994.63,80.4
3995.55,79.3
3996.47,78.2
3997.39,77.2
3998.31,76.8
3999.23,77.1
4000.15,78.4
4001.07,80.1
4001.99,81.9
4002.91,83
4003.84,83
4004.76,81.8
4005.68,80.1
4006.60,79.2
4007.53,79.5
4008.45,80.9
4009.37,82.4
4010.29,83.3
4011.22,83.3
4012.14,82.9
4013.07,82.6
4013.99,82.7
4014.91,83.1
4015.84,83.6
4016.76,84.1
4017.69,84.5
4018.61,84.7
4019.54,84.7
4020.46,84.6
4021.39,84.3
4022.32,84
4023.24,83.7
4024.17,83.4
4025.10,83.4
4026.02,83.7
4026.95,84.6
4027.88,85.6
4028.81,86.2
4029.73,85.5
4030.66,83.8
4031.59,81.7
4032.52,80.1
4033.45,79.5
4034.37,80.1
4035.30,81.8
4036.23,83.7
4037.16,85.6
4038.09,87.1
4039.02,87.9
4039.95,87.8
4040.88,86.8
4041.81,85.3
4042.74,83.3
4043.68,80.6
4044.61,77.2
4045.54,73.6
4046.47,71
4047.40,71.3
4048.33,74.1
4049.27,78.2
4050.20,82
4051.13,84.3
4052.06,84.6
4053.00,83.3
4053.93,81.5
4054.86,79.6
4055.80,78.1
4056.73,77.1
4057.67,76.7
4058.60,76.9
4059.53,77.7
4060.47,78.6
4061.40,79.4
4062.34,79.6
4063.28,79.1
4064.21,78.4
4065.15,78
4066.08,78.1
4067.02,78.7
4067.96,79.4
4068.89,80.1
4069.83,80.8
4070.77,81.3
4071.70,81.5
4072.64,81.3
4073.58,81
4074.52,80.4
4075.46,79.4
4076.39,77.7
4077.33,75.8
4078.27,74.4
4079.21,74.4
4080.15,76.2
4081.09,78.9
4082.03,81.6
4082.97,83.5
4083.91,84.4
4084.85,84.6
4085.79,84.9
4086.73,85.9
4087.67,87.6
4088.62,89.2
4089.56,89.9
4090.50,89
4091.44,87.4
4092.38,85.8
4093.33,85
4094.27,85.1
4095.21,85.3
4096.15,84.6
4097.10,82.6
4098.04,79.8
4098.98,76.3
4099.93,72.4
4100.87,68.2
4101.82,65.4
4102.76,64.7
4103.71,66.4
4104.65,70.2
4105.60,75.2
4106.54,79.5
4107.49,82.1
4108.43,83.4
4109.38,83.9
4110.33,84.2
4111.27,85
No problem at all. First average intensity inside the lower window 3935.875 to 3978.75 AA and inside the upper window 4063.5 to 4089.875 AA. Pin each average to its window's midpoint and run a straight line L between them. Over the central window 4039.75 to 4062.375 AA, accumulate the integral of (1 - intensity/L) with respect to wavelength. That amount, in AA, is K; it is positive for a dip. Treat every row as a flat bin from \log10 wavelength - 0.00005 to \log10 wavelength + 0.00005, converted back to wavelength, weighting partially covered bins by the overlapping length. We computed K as -1.6 AA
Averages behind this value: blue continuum 50.5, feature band 79.4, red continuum 80.9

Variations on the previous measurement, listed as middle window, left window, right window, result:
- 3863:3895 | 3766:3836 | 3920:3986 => -4.81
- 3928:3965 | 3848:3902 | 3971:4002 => 9.39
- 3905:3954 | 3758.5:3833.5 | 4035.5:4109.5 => 9.95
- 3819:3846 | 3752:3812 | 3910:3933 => 6.05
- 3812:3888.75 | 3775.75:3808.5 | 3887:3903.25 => 5.23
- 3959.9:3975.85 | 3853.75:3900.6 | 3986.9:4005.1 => 7.32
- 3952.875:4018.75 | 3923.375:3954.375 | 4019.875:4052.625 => -3.48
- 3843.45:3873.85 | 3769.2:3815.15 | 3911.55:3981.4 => -4.07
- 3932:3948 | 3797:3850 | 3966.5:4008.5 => 6.43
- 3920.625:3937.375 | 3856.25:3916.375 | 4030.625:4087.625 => 6.44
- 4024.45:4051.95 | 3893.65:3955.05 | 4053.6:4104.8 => -3.13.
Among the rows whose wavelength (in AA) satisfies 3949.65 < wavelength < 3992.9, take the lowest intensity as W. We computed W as 24.2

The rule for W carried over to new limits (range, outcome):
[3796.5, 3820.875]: 49.5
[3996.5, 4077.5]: 71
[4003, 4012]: 79.2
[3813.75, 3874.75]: 36.8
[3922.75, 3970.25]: 17.4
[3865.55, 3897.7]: 54.3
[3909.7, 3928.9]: 50.3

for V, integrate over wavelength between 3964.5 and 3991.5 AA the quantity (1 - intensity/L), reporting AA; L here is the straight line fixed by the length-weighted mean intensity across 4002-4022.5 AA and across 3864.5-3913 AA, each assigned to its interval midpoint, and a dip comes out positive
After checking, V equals 7.5 AA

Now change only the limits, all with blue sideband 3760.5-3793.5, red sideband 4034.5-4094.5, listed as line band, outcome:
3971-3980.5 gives 3.3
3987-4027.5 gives -2.5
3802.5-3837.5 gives 4.8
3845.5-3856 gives -0.4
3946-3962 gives 1.4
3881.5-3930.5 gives 5.1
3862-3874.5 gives 0.2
